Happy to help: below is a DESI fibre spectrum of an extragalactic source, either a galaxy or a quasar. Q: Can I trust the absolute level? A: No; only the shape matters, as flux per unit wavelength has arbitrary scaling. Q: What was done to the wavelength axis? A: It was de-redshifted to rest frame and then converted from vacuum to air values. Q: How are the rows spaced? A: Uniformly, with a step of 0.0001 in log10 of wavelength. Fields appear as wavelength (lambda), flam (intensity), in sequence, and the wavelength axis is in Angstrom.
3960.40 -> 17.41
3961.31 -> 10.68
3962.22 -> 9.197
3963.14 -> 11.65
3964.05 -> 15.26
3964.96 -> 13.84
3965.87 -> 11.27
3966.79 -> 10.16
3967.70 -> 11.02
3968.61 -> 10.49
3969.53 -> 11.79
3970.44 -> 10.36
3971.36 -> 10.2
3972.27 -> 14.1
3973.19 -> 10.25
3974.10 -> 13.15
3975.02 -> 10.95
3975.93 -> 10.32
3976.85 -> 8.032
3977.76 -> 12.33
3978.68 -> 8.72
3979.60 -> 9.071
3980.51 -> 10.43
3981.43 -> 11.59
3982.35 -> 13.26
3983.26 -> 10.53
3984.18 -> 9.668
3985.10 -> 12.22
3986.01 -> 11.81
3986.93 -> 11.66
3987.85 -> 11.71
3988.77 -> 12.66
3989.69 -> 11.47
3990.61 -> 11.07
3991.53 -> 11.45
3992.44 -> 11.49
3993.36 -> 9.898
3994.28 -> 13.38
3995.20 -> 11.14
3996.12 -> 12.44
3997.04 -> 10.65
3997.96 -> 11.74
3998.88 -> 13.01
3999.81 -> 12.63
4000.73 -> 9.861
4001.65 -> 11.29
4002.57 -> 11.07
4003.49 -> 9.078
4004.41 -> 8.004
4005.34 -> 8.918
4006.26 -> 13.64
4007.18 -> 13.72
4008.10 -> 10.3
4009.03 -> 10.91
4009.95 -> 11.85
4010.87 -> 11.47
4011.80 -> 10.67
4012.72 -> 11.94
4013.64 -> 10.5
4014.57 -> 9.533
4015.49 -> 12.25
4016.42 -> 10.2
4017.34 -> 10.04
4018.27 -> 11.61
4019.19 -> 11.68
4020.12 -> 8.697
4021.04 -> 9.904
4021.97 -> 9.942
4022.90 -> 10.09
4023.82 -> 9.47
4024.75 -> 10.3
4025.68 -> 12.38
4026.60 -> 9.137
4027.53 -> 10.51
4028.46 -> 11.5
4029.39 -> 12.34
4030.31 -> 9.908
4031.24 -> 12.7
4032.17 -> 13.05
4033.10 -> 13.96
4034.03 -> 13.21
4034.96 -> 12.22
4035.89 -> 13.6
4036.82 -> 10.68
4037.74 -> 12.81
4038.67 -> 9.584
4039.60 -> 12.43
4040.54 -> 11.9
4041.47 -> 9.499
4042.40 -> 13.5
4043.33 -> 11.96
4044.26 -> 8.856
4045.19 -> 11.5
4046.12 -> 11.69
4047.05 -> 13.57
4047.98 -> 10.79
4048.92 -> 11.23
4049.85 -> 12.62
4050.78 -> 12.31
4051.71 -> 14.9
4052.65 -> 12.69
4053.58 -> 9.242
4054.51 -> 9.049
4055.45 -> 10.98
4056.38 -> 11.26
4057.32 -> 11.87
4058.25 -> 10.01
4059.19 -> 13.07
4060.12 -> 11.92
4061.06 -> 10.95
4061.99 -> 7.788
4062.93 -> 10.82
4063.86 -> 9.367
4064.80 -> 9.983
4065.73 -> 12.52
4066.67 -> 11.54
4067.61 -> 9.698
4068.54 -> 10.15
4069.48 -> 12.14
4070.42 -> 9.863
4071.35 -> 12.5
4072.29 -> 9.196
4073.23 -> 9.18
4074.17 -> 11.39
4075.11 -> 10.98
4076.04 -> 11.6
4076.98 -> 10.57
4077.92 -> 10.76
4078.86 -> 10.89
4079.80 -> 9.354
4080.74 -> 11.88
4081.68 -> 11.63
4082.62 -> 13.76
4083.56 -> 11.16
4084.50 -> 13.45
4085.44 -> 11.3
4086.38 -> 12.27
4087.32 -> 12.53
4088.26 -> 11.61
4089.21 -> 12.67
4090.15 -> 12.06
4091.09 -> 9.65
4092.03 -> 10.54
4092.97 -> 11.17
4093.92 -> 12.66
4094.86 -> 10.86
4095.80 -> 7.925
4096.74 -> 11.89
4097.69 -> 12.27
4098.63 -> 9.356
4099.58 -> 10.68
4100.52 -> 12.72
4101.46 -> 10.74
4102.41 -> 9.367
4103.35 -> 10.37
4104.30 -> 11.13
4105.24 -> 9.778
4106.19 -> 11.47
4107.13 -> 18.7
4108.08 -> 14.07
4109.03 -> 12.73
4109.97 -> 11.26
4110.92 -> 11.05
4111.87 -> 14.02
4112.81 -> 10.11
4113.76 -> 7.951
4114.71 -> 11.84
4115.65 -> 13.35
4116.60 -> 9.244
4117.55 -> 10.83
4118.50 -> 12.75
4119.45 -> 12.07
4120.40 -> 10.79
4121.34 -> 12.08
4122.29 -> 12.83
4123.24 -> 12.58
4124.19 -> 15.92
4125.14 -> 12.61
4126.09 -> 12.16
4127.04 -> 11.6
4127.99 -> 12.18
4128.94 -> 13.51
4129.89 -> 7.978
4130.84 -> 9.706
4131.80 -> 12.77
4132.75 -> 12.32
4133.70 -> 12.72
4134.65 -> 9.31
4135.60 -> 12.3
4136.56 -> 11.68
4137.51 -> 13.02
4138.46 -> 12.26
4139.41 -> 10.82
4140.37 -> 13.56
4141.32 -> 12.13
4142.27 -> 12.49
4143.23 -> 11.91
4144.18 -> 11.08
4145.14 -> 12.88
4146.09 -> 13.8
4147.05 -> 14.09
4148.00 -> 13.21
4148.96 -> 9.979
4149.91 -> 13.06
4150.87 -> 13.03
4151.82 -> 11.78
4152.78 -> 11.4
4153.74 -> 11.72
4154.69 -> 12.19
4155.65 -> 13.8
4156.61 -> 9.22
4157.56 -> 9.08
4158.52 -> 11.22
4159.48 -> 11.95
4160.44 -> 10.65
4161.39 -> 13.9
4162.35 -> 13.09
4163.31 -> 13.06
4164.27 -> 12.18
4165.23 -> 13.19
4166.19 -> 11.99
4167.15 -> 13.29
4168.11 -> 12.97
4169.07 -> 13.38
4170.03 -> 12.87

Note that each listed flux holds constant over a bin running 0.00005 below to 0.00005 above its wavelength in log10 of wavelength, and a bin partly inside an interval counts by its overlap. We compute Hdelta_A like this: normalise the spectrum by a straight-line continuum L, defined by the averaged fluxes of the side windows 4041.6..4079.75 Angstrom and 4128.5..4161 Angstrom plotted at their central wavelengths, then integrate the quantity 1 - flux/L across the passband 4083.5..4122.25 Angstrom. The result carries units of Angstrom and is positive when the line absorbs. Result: -0.2 Angstrom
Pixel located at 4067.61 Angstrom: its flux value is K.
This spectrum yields 9.698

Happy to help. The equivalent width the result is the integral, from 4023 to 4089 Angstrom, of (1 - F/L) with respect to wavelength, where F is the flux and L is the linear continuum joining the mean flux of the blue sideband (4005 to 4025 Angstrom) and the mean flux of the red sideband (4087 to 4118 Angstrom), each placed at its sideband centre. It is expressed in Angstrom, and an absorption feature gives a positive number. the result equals -1.6 Angstrom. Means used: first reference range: 10.8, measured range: 11.4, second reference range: 11.4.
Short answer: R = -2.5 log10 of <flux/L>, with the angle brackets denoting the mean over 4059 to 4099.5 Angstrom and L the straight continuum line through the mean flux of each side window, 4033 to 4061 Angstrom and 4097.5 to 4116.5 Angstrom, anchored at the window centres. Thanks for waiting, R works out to 0.06 mag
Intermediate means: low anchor 11.7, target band 11.1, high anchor 11.6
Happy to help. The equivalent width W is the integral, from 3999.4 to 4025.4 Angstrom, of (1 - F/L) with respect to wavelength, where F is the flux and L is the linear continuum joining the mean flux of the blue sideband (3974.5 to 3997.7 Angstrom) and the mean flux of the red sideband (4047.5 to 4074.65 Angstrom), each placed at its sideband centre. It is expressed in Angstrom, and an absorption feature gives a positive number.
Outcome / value 0.9 Angstrom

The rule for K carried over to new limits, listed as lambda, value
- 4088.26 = 11.61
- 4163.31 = 13.06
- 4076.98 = 10.57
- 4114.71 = 11.84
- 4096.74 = 11.89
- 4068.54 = 10.15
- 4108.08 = 14.07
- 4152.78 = 11.4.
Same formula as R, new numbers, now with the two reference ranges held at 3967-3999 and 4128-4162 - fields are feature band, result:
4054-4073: 0.08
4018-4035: 0.02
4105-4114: -0.05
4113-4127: -0.01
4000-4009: 0.06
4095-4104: 0.11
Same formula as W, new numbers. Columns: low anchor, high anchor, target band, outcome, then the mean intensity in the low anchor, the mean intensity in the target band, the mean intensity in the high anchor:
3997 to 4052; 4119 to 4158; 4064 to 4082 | 1.3 Angstrom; 11.3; 10.8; 12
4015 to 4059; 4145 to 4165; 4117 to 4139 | 0.0 Angstrom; 11.4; 12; 12.2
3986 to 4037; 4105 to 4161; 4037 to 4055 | -0.2 Angstrom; 11.3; 11.6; 12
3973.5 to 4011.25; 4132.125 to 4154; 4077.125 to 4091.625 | 0.2 Angstrom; 11.2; 11.6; 12.2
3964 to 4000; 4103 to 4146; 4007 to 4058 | 1.1 Angstrom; 11.4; 11.3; 12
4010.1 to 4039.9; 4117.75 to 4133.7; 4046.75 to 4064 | 0.3 Angstrom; 11.2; 11.3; 12.1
